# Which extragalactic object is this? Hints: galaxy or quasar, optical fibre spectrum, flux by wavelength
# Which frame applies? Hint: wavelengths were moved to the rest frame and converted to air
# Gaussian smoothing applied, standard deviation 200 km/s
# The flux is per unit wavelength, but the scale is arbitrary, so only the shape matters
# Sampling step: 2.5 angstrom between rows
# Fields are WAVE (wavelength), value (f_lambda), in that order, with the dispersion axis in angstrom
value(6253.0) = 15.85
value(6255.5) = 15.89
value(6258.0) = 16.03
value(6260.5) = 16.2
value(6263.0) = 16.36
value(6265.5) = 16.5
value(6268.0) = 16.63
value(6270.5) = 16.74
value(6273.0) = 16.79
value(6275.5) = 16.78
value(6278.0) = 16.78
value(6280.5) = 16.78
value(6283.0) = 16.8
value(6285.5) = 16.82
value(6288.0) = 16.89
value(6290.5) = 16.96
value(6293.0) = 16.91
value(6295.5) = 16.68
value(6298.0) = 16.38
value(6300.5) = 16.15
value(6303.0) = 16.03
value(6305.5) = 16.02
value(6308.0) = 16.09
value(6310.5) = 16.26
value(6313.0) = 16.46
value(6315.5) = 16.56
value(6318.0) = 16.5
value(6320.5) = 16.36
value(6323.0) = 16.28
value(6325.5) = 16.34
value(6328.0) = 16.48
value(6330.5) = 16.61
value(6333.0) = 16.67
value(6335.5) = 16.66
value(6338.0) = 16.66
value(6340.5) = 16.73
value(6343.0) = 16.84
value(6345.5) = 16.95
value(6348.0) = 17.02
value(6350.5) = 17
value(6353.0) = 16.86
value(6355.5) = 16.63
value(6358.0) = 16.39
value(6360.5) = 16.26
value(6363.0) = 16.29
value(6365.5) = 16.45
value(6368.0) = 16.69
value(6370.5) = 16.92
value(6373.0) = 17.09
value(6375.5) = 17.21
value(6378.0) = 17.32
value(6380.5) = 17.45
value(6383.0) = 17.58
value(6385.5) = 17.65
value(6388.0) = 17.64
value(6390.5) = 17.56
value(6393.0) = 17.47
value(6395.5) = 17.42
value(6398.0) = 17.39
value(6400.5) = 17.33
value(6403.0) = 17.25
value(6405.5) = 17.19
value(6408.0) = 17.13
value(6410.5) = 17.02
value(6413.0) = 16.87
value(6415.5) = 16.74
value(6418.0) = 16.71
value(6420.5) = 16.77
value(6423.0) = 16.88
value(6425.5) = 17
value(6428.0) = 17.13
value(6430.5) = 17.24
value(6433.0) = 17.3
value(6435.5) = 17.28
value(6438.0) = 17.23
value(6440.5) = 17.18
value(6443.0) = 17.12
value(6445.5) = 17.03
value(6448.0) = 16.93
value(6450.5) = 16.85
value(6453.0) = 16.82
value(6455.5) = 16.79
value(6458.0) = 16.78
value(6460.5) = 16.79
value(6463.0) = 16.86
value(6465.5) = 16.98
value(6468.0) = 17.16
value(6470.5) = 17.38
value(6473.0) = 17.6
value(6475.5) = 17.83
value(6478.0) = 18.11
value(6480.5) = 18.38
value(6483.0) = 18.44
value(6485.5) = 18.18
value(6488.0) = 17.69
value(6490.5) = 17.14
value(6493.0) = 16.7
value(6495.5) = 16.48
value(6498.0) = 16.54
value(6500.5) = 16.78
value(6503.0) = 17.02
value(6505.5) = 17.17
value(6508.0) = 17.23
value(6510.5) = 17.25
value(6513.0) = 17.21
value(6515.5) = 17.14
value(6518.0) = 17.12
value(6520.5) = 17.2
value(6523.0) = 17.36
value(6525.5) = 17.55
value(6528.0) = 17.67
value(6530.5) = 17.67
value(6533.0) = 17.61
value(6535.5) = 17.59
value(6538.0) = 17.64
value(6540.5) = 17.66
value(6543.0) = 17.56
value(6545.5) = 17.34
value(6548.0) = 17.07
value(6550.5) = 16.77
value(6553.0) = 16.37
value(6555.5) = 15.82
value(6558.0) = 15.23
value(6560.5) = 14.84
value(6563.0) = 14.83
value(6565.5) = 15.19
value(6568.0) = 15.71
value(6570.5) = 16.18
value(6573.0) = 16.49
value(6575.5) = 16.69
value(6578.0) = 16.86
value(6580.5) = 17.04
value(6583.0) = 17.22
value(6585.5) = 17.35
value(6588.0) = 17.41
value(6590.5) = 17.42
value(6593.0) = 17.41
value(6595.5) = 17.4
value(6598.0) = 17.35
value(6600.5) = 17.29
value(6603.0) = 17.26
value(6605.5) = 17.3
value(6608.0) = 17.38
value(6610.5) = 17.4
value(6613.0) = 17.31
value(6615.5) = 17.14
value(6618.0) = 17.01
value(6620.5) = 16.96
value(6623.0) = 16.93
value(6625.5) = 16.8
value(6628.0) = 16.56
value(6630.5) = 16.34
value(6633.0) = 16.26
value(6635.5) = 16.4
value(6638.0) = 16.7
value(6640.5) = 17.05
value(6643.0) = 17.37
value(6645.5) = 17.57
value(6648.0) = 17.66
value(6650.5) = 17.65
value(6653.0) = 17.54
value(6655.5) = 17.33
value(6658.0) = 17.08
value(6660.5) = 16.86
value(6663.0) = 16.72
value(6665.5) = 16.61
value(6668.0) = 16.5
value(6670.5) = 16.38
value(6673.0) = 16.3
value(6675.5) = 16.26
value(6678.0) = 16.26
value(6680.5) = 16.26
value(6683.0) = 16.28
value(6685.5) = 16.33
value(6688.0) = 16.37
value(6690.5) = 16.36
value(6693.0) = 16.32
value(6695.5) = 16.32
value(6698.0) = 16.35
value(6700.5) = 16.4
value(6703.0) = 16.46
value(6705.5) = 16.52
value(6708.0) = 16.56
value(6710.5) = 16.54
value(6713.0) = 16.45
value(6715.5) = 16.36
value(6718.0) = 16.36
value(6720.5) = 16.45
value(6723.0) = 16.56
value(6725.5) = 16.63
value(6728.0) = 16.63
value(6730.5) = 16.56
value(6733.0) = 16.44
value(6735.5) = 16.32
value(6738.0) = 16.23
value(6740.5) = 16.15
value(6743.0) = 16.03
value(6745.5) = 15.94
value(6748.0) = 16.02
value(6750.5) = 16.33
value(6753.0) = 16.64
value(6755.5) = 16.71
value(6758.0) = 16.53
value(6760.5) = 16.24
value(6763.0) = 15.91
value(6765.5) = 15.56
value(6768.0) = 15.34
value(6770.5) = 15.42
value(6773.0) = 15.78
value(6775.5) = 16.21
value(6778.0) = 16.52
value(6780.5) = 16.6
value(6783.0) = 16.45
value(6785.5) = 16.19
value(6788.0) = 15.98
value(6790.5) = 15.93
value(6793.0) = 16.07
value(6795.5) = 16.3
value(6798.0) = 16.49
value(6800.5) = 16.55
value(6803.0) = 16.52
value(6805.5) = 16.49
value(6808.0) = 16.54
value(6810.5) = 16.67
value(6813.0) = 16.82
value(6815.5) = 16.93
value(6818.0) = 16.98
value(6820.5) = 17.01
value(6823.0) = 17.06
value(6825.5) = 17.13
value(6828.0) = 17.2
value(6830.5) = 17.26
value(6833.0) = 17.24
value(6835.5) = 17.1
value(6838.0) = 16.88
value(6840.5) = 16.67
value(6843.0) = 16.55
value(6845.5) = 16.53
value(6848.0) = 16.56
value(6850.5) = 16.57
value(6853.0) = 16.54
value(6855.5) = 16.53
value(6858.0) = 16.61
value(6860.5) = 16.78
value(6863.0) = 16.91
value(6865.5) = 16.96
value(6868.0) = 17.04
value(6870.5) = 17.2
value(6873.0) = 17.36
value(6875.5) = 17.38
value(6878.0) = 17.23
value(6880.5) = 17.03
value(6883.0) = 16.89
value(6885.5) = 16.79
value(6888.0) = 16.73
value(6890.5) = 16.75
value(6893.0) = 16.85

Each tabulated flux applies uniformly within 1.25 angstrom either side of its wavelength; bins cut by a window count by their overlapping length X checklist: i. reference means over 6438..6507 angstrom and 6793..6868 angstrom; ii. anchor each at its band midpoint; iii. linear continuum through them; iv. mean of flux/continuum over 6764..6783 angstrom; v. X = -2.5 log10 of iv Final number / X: 0.06 mag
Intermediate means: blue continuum 17.2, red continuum 16.8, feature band 16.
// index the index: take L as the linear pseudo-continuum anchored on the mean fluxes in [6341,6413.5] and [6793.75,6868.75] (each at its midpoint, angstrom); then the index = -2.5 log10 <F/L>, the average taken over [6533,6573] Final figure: 0.03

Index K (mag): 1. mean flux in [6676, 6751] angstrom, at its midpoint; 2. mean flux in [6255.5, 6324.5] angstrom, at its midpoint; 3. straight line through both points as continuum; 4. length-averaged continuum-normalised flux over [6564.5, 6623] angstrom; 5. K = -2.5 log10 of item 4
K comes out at -0.039 mag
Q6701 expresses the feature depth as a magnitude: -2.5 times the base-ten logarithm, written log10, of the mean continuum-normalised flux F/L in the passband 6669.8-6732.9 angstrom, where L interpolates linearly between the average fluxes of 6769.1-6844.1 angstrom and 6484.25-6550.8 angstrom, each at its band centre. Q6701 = 0.03 mag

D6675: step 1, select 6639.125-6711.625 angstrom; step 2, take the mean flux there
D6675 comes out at 16.7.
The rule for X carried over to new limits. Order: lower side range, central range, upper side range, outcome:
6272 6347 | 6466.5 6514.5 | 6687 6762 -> -0.06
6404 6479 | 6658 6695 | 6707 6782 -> 0.00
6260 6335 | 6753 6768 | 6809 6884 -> 0.05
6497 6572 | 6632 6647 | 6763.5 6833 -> -0.02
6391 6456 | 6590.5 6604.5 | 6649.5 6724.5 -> -0.04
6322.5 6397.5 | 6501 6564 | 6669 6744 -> -0.02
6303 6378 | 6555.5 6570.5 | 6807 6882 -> 0.10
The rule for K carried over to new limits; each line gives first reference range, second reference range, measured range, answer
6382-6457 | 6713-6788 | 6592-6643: -0.03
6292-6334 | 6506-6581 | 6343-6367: -0.01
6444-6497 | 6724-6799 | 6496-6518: 0.01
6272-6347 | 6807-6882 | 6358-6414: -0.03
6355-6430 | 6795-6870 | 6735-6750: 0.05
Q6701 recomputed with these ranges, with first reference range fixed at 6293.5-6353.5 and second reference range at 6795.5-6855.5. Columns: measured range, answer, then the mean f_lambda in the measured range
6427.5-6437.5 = -0.043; 17.2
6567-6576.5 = 0.025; 16.3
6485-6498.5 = -0.031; 17.1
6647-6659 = -0.049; 17.5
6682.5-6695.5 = 0.025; 16.3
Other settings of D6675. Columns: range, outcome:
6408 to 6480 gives 17.1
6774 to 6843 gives 16.7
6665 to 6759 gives 16.4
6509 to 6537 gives 17.4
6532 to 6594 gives 16.7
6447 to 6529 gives 17.2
